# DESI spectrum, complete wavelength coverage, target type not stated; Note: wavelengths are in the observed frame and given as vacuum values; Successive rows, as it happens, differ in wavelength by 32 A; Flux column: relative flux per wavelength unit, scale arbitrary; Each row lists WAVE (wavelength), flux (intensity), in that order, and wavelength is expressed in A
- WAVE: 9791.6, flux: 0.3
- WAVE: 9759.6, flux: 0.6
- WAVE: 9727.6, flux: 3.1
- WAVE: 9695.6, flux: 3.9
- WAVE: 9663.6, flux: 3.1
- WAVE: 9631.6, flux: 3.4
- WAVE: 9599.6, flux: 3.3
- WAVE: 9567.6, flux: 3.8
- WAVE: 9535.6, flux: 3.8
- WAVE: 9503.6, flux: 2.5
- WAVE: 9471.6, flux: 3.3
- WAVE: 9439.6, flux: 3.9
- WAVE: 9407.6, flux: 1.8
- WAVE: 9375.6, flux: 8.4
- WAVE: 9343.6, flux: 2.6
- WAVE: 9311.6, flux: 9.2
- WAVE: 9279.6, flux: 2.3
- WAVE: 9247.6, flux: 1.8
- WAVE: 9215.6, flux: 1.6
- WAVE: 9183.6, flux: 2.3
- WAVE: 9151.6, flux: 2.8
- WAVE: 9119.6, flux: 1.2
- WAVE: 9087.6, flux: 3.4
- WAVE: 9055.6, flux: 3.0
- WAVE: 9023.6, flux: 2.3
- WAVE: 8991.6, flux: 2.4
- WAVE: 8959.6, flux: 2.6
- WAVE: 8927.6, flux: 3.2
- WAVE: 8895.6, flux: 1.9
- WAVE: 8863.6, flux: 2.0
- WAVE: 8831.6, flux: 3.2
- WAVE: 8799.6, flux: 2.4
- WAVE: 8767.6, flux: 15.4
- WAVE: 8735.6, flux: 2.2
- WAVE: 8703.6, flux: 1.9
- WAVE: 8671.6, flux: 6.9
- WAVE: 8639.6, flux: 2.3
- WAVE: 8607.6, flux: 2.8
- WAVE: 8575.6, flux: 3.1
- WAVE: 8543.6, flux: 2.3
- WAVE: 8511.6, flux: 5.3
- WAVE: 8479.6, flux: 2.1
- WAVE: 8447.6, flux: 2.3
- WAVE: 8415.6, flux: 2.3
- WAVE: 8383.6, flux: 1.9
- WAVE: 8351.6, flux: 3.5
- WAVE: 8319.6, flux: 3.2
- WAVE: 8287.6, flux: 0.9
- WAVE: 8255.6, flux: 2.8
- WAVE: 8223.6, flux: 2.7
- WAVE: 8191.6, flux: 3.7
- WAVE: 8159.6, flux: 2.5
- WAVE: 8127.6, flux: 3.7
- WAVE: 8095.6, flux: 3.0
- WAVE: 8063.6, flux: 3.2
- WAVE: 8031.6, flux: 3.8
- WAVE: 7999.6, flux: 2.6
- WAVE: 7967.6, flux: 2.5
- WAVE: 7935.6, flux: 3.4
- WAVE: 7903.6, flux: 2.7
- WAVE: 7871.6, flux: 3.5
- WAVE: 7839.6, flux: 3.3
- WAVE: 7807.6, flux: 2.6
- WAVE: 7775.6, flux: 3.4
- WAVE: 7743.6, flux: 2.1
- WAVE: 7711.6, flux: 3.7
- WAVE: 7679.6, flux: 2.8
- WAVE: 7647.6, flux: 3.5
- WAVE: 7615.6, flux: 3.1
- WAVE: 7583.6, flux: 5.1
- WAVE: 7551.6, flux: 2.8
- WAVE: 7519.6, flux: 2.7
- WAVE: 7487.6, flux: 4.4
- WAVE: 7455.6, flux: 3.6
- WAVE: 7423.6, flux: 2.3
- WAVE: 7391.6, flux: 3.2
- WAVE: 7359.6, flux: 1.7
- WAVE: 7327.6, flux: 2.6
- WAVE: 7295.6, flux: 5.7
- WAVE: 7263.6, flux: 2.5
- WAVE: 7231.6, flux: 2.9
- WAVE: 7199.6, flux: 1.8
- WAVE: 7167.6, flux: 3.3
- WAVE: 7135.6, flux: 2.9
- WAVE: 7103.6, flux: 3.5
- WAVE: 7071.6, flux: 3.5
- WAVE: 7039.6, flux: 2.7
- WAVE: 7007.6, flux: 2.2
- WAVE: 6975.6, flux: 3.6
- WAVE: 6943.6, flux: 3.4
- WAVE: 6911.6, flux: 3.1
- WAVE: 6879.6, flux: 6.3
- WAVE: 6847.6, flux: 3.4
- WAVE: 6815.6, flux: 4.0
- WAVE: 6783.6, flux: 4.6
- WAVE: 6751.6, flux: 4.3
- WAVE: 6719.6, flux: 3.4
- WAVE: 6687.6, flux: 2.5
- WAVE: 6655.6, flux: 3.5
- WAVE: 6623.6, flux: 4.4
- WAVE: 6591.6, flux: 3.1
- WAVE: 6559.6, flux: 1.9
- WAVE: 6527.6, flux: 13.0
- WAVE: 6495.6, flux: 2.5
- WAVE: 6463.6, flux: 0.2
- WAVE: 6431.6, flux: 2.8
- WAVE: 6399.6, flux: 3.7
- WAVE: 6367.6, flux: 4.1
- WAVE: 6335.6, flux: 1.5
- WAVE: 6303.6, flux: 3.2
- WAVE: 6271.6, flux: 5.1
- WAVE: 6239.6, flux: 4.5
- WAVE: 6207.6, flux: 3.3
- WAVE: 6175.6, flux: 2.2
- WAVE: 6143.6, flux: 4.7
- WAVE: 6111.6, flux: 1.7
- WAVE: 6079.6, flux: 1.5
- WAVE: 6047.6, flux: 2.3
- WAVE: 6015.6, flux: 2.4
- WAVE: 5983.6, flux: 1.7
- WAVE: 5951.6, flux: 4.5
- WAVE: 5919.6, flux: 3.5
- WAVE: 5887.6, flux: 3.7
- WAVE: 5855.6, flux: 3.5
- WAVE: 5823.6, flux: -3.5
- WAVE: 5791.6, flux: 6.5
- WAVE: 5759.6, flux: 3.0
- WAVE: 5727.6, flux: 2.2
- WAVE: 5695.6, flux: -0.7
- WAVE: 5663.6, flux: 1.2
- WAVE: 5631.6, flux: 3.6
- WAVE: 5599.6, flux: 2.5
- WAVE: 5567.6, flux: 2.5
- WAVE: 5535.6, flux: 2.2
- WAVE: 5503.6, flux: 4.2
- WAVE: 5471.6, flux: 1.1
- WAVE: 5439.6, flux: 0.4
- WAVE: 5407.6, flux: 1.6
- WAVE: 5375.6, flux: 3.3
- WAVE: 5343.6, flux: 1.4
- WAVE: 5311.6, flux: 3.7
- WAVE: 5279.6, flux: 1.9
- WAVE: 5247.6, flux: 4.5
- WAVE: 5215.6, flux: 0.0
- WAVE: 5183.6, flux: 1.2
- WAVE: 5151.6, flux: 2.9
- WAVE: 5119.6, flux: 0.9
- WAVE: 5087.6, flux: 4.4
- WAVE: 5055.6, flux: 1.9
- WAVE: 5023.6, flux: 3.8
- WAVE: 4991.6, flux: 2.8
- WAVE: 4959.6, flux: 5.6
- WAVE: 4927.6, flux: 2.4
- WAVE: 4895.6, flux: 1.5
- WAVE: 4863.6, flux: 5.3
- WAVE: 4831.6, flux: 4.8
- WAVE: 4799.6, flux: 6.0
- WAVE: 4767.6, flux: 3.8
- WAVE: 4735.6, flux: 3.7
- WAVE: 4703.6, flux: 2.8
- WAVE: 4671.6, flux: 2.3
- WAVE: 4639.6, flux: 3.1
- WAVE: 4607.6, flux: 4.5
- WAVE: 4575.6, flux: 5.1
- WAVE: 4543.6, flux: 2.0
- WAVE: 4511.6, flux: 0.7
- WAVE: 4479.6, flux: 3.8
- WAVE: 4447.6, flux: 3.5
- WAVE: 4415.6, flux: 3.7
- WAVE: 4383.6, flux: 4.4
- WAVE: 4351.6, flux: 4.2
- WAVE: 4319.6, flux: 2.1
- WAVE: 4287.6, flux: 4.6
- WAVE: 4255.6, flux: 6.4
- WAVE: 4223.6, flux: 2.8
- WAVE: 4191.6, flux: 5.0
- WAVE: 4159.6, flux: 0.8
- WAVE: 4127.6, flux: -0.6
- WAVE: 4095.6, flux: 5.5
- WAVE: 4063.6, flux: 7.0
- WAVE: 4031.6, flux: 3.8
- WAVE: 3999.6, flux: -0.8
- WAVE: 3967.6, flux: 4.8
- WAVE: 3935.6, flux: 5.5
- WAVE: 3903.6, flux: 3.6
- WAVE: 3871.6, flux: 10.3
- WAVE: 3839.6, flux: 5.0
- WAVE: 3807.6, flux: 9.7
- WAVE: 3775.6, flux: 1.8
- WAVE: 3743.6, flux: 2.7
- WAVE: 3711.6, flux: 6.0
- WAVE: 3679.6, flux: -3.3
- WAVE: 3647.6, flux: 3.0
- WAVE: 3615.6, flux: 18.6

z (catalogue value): 0.749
